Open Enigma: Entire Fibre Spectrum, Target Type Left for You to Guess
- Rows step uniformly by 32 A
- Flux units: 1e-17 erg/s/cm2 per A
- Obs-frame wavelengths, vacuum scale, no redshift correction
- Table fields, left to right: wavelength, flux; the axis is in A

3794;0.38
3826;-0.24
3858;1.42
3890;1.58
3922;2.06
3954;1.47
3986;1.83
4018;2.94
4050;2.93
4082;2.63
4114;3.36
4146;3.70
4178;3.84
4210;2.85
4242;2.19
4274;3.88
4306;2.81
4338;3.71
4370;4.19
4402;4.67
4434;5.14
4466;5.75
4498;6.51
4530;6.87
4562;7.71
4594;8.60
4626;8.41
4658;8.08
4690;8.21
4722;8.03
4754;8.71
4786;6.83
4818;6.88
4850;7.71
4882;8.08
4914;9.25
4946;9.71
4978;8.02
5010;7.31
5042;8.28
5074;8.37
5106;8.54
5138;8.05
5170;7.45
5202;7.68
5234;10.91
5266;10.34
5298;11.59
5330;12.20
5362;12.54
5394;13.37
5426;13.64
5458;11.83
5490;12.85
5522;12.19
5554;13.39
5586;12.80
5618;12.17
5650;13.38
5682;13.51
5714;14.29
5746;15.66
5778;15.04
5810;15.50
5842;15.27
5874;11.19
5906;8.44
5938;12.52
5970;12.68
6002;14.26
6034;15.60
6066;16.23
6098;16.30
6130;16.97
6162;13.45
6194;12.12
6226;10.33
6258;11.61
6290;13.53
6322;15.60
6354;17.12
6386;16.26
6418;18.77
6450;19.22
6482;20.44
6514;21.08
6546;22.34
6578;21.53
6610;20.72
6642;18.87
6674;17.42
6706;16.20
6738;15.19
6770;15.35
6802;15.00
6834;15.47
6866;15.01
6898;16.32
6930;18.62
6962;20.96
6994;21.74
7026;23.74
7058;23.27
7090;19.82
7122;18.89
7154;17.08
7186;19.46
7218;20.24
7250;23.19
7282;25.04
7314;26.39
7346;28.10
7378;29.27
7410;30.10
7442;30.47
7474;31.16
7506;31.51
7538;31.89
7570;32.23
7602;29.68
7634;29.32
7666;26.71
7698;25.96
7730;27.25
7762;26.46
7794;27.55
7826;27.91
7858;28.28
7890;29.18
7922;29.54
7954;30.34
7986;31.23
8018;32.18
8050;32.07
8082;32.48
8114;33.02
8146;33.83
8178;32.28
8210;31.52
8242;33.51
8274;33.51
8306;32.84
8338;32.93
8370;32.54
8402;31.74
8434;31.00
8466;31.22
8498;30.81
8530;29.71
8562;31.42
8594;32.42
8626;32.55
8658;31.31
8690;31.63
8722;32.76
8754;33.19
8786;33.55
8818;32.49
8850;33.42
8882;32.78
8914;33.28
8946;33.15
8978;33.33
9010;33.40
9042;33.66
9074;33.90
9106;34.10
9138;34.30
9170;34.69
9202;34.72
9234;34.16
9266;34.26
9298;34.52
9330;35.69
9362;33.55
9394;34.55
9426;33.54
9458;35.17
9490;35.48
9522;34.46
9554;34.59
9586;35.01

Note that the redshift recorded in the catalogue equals 0.000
